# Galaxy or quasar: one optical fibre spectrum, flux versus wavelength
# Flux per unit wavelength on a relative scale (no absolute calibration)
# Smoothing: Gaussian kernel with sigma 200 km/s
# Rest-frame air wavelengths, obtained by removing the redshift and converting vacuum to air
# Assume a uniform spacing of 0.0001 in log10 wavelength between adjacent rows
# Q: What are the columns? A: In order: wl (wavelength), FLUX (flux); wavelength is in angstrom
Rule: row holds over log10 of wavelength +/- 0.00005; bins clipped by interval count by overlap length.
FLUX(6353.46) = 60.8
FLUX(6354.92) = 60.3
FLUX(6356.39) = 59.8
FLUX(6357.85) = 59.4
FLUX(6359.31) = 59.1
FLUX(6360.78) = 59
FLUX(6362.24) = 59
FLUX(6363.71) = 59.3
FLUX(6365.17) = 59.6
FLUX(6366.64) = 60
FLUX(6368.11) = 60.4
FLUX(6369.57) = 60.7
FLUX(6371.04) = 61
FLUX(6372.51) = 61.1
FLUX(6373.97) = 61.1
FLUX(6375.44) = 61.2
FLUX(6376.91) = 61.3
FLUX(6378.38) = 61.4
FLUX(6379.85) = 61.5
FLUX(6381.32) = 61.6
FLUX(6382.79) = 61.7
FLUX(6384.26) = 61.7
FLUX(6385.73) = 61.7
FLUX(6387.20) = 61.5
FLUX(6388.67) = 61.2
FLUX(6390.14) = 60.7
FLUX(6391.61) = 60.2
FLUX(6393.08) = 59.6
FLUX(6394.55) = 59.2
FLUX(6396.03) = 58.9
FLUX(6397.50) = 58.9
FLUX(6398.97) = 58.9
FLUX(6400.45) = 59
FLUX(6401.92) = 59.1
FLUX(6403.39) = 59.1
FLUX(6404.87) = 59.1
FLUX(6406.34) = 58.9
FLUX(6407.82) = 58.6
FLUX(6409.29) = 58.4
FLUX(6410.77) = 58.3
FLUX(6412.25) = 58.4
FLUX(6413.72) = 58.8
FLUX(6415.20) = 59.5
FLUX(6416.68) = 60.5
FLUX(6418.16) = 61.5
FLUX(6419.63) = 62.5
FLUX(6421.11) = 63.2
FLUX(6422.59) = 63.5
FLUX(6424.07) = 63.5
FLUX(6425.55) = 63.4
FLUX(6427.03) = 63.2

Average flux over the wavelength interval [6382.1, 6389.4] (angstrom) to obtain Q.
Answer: 61.6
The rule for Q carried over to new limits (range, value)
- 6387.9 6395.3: 60.2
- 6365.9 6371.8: 60.4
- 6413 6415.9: 59.1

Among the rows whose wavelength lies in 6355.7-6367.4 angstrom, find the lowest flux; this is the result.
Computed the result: 59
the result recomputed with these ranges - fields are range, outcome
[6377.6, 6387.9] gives 61.4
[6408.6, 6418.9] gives 58.3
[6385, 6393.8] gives 59.6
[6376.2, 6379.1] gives 61.3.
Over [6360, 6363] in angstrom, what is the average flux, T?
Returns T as 58.9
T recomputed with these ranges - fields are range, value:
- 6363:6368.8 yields 59.8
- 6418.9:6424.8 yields 63.1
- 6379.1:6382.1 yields 61.5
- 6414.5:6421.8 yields 61.5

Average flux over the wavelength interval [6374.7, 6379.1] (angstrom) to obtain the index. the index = 61.2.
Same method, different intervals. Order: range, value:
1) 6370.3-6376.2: 61.1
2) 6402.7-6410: 58.8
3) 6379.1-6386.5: 61.6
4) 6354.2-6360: 59.7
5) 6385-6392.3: 61.1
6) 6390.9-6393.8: 59.9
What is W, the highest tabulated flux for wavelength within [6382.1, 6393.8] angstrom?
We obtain 61.7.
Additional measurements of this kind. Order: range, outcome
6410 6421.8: 63.2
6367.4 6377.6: 61.3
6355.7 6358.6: 59.8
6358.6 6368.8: 60.4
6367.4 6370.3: 60.7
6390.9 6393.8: 60.2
